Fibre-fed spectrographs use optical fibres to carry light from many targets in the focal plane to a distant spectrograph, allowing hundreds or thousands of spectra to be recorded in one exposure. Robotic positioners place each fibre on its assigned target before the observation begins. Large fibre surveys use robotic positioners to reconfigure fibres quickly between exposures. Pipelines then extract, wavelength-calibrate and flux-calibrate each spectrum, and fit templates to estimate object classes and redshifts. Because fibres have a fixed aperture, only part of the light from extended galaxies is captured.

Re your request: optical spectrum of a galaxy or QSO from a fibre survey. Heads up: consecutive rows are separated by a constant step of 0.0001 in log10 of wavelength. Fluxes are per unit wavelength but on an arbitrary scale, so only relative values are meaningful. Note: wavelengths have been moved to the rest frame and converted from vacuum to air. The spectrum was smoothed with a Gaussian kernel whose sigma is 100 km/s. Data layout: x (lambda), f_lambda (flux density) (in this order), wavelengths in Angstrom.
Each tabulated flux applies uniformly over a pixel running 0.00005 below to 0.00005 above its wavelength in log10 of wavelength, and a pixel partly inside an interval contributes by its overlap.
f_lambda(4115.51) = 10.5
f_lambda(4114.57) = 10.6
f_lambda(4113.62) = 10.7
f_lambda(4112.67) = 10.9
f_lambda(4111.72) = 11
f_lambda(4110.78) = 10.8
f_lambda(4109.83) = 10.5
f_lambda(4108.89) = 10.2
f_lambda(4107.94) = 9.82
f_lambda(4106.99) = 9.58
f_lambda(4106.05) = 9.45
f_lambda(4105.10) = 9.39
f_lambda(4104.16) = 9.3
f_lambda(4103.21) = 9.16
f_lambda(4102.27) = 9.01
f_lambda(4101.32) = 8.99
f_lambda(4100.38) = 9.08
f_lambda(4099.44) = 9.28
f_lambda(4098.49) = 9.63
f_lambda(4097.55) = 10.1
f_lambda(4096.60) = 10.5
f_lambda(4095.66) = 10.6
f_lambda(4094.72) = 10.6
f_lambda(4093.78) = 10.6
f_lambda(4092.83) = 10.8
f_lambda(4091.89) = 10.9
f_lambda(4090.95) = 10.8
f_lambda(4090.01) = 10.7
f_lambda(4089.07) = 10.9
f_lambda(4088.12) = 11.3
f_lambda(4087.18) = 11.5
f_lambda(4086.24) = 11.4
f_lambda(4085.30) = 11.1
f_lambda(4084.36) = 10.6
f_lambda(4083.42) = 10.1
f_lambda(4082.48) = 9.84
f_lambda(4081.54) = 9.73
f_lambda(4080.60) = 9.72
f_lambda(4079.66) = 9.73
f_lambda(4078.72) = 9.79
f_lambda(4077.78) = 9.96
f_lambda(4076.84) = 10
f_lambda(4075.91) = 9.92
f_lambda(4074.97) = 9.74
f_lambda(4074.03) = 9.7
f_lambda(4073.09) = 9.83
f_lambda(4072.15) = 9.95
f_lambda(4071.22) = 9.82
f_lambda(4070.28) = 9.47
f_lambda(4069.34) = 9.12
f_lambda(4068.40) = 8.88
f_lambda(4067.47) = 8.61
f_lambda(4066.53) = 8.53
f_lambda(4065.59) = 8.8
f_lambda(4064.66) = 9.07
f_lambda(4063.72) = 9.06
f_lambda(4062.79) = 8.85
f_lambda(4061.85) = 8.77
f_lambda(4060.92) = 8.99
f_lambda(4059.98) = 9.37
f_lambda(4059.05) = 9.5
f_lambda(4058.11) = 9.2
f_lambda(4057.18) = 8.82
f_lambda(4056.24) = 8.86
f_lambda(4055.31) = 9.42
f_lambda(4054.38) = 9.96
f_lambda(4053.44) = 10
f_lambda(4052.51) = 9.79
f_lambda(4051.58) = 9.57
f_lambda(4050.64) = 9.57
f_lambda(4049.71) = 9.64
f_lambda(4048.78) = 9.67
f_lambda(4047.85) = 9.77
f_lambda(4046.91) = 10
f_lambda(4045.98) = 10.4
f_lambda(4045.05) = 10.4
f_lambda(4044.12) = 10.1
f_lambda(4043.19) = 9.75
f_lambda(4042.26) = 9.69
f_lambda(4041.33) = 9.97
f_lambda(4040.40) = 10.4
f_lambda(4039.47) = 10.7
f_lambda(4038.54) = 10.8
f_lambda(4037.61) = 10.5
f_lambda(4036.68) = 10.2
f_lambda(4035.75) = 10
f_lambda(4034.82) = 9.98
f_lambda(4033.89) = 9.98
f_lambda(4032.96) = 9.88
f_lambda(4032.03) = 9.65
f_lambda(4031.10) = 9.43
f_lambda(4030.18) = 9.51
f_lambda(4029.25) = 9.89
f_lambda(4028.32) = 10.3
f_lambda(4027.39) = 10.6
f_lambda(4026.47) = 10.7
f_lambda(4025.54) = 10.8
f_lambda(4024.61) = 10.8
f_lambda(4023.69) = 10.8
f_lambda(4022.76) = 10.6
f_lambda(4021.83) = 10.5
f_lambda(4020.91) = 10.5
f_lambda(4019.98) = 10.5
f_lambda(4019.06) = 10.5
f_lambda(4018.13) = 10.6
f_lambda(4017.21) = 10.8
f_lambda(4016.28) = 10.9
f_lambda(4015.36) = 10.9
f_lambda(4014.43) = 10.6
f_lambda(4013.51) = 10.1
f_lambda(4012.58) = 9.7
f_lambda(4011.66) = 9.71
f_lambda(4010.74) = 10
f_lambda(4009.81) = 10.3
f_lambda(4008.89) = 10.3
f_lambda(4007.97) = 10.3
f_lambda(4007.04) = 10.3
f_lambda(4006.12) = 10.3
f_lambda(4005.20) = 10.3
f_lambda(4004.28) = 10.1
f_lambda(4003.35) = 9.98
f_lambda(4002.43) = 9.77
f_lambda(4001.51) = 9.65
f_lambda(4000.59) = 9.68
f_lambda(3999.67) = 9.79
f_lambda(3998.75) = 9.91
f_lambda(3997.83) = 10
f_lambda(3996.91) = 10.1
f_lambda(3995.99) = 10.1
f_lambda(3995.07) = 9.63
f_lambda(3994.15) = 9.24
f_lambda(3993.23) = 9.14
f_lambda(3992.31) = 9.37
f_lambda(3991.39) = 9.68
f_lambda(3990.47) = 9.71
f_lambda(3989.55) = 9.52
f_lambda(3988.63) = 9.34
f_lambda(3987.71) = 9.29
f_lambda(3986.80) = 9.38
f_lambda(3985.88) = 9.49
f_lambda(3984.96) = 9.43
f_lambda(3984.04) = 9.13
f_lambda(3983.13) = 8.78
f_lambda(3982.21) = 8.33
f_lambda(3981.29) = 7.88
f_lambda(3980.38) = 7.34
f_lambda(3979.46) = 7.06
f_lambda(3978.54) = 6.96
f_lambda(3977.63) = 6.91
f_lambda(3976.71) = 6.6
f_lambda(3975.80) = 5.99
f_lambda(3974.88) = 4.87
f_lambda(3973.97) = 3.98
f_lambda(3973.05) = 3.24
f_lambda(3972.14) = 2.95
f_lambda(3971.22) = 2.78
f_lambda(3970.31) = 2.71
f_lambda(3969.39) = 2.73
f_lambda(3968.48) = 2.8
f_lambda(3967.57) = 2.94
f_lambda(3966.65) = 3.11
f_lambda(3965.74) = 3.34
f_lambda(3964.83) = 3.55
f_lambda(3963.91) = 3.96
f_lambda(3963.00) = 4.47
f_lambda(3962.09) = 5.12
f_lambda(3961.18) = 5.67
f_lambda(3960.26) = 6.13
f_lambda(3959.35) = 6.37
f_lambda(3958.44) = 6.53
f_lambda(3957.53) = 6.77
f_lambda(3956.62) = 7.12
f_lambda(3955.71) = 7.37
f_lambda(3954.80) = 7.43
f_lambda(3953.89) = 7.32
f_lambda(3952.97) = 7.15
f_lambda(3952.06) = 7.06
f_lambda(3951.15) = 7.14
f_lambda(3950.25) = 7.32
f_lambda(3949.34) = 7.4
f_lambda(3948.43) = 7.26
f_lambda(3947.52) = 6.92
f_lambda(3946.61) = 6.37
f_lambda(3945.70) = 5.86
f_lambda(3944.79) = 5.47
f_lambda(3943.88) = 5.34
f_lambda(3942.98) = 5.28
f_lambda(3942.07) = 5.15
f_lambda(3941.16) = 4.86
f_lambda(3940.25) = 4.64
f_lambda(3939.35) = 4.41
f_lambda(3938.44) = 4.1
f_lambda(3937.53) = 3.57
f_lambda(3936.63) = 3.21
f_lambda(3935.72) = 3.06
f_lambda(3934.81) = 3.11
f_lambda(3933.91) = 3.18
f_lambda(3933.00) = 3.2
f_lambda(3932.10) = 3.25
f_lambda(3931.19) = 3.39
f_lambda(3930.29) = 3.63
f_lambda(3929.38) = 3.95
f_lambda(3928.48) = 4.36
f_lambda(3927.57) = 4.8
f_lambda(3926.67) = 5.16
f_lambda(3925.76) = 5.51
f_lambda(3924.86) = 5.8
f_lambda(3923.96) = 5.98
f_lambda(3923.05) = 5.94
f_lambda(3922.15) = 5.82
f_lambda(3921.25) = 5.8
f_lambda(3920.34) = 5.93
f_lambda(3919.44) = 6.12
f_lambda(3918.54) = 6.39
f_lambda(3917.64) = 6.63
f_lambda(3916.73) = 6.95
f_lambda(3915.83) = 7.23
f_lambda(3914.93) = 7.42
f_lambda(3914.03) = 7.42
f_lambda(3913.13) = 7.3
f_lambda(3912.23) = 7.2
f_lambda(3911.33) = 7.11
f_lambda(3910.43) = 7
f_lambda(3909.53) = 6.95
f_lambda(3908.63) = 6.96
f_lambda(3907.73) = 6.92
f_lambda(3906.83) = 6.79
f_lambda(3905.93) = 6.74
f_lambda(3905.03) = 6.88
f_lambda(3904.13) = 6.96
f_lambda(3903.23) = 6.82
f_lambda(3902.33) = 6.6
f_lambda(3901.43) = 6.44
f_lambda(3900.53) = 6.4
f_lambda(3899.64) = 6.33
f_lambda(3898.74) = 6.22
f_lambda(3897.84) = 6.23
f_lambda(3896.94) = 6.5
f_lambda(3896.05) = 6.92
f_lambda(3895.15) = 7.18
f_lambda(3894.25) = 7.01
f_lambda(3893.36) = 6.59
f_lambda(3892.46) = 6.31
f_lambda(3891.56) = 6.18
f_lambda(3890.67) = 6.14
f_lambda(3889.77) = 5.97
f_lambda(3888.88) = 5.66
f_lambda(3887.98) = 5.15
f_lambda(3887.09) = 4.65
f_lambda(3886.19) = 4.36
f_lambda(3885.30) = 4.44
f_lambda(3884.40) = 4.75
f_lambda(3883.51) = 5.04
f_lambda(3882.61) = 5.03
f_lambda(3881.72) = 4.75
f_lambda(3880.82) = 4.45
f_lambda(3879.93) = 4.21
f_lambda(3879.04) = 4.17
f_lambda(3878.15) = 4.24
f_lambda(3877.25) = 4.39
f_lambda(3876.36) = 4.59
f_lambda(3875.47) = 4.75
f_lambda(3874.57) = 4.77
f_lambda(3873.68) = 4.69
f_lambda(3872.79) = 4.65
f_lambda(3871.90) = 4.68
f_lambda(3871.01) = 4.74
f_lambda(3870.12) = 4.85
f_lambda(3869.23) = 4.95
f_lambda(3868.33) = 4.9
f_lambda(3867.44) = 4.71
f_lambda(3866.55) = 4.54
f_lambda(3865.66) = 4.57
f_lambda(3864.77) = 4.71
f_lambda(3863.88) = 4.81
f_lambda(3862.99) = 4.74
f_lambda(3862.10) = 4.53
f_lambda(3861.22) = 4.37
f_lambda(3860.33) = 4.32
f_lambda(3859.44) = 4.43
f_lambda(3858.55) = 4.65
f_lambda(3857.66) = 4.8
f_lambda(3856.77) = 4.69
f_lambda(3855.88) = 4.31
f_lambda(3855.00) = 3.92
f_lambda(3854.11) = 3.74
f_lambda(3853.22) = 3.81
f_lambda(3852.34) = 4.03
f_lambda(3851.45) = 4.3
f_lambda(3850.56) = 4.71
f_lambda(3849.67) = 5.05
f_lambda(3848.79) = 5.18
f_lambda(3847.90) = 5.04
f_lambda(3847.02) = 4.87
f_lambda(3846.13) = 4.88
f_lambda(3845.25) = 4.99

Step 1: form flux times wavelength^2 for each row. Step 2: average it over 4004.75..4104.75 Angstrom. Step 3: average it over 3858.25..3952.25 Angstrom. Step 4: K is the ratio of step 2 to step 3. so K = 1.96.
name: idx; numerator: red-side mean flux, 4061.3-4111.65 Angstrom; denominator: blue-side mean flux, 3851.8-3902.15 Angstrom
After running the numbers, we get 2.0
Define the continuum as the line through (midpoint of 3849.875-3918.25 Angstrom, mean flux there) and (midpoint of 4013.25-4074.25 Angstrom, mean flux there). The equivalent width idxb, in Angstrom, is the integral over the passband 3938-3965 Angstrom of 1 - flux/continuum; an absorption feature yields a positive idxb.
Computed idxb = 4.92 Angstrom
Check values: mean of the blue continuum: 5.5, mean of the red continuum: 9.88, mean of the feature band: 6.01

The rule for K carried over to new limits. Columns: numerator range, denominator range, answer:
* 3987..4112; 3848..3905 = 2.11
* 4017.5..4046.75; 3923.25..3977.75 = 2.15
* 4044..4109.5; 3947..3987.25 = 1.71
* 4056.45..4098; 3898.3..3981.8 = 1.89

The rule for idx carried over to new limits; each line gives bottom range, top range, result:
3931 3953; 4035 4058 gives 1.95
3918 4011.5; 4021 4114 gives 1.50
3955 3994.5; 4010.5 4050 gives 1.59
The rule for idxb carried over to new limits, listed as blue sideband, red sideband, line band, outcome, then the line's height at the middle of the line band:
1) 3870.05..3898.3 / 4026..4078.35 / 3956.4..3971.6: 5.98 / 7.37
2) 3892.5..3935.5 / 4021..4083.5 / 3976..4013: -4.81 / 8.21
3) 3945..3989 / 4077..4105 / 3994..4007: -4.75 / 7.27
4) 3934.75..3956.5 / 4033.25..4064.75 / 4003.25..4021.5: -4.41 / 8.33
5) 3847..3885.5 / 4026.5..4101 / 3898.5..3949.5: 3.08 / 6.14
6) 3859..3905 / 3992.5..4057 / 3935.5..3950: 4.17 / 7.33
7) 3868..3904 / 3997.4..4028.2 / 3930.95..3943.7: 6.02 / 7.41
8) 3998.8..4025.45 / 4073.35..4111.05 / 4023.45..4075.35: 2.43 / 10.2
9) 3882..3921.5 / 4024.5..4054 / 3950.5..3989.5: 9.81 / 8.19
